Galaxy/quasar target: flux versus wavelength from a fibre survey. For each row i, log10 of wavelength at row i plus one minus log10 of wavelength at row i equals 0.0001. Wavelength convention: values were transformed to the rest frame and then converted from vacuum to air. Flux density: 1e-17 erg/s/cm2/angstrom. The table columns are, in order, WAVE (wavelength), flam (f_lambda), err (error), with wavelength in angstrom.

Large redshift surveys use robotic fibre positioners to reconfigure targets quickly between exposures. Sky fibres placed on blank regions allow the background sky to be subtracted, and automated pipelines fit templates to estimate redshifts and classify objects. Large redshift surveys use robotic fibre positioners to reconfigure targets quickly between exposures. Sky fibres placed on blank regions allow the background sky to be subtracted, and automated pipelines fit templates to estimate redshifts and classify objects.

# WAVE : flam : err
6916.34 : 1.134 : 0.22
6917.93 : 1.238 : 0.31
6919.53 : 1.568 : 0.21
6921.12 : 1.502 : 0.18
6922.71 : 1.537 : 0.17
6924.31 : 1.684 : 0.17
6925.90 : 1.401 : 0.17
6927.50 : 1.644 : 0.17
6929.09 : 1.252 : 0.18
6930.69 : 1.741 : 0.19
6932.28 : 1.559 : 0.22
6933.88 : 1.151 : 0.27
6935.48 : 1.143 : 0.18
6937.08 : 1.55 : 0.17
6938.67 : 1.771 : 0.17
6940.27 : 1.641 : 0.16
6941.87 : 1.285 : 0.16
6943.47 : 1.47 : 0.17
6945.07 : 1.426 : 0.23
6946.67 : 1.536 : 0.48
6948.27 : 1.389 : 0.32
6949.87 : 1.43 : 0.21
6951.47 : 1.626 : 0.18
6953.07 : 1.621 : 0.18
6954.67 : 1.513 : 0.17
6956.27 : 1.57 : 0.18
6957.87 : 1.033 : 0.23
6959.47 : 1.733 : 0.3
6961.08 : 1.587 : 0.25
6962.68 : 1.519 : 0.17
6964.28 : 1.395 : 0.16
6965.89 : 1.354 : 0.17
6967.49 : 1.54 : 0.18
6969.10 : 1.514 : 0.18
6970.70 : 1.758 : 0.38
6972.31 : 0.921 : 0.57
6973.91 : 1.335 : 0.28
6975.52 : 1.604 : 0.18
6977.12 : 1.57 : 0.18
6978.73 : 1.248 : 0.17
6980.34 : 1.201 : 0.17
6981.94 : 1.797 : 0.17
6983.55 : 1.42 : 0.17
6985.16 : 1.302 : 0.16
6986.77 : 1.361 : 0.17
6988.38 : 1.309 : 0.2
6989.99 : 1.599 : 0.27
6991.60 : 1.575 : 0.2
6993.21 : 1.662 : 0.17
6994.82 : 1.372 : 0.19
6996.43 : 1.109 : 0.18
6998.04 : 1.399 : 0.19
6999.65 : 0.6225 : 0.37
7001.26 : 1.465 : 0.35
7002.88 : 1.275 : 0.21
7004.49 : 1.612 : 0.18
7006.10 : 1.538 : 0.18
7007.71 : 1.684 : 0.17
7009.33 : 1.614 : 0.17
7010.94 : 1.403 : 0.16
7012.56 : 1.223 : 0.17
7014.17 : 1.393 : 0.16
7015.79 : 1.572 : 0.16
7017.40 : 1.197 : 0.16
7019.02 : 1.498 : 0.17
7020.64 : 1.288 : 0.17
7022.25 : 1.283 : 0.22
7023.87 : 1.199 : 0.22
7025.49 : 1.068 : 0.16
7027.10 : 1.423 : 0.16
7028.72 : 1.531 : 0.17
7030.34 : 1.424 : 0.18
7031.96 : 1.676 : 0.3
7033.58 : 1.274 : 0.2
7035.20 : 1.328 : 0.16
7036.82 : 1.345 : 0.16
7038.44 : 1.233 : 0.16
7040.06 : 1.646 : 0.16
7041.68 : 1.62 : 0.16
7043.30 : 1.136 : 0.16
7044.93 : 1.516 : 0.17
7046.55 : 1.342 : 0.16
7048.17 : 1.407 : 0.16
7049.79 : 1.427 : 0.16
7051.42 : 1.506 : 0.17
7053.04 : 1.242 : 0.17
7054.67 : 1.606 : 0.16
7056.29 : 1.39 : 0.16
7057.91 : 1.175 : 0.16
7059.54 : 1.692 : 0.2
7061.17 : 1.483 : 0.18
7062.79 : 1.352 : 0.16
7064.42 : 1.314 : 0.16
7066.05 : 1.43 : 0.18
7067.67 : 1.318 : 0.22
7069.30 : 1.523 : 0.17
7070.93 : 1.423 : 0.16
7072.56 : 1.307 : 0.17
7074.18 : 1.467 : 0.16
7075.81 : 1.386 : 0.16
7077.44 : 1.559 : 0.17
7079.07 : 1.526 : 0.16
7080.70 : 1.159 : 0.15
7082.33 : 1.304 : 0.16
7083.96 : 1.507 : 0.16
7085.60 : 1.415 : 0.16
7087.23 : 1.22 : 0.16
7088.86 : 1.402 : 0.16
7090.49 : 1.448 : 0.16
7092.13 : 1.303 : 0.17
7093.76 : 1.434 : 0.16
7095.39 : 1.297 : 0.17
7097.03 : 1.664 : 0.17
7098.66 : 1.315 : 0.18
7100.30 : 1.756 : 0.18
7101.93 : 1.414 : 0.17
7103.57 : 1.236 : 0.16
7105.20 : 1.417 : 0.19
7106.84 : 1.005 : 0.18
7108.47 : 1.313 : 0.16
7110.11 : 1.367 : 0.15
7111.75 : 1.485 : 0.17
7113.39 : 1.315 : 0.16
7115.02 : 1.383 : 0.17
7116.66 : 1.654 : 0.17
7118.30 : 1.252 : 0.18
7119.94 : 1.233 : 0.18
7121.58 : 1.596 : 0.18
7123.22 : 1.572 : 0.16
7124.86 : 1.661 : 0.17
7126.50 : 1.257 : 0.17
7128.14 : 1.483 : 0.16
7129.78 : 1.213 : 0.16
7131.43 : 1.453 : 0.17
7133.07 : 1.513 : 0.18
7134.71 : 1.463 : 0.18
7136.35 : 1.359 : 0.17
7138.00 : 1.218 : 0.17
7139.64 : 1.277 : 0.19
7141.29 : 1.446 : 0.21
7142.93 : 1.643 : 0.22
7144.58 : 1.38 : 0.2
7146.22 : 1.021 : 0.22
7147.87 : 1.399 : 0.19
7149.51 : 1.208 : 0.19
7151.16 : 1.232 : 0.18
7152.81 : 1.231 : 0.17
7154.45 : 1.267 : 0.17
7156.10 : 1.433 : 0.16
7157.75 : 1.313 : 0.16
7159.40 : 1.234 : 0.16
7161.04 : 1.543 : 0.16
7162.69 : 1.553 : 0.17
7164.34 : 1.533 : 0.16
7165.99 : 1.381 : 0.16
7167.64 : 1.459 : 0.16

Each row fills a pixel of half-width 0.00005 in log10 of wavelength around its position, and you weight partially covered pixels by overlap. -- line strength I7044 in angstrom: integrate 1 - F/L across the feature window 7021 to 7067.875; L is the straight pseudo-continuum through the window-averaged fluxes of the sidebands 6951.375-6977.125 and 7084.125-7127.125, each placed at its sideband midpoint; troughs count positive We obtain 1.4 angstrom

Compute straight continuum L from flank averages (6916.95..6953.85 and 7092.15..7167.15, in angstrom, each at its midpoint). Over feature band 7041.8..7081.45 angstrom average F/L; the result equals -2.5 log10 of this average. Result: 0.01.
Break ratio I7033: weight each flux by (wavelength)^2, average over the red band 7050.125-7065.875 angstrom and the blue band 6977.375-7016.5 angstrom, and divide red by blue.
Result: 1.0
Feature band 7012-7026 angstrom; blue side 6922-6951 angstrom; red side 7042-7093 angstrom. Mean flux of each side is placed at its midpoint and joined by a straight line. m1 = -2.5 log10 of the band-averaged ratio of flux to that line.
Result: 0.10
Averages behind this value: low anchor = 1.48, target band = 1.31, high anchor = 1.4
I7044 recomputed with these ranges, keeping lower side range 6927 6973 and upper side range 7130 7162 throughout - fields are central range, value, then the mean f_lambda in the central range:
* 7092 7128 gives -1.0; 1.41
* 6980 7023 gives 1.1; 1.4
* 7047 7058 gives 0.0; 1.41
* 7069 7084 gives -0.2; 1.41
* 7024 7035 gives 0.3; 1.38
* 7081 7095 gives 0.2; 1.37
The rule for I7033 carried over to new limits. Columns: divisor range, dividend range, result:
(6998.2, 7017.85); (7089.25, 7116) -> 1.03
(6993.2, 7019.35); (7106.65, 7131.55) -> 1.05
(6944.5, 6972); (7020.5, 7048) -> 0.94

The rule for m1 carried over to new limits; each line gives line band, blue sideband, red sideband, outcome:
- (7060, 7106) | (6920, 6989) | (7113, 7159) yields -0.01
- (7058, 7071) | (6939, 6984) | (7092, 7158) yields -0.01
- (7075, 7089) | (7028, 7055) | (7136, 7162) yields 0.00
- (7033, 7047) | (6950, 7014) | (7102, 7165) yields 0.02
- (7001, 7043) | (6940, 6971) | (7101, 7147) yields 0.03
